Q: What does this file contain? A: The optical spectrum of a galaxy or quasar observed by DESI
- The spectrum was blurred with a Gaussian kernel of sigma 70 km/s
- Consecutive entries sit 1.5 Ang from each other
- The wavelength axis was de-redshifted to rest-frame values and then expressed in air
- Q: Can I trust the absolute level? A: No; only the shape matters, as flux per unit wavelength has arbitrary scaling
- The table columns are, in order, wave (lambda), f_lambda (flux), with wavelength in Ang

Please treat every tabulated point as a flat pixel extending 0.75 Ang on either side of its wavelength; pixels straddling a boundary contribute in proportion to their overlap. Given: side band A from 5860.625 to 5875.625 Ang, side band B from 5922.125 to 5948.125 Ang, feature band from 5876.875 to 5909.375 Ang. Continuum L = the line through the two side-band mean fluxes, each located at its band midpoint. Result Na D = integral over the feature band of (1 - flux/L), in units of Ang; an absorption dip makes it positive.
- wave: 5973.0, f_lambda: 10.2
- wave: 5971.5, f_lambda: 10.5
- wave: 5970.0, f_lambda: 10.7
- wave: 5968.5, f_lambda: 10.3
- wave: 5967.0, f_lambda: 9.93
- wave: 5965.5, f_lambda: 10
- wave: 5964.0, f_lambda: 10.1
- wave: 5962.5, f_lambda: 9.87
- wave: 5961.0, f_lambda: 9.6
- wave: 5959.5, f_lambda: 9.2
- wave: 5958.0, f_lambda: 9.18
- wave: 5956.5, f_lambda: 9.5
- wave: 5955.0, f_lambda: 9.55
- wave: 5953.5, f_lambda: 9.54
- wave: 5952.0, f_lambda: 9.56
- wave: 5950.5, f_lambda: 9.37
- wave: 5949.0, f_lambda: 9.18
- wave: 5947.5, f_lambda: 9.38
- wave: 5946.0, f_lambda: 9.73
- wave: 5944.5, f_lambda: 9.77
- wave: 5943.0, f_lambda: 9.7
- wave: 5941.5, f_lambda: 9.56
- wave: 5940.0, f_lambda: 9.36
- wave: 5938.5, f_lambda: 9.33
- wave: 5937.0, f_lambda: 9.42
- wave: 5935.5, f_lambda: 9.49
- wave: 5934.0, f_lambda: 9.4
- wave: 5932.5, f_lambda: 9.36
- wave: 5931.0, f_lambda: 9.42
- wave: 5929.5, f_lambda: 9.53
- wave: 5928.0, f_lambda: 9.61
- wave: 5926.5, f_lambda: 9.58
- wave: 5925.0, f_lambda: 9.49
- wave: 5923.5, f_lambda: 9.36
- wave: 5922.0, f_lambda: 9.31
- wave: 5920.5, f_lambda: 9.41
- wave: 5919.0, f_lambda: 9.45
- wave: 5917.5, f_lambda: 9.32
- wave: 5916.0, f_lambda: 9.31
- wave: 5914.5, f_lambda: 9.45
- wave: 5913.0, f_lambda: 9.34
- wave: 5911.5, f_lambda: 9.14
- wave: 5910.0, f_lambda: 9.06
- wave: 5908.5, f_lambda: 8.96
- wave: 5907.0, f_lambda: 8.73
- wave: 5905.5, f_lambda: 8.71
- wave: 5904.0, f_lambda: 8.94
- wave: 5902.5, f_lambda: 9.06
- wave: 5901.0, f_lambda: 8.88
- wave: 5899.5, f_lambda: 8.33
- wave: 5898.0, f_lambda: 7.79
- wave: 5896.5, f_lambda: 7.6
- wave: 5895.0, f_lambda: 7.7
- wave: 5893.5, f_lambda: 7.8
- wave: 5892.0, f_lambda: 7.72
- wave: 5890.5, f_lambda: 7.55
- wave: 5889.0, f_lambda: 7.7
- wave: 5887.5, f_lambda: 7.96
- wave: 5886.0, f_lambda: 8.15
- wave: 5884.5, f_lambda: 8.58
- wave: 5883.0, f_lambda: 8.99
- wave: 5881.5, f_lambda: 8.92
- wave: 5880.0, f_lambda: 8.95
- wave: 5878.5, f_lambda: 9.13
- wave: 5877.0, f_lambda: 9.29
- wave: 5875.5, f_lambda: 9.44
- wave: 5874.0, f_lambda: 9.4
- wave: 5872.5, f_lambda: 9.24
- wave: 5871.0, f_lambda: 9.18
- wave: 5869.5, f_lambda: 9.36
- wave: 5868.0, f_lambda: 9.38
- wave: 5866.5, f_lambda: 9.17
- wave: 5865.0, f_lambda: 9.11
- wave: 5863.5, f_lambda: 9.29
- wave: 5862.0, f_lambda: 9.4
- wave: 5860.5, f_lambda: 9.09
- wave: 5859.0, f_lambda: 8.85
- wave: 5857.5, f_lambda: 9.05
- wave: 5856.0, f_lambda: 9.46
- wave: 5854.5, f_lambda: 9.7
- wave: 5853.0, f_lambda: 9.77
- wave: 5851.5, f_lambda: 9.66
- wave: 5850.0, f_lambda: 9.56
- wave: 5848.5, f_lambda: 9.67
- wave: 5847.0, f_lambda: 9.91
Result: 3.3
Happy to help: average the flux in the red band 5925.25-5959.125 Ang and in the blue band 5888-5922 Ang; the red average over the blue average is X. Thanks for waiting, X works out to 1.1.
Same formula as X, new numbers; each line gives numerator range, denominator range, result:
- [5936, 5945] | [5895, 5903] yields 1.15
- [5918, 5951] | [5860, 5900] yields 1.09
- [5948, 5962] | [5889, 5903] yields 1.18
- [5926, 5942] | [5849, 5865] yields 1.01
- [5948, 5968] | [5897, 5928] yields 1.06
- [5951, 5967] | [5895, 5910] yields 1.13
